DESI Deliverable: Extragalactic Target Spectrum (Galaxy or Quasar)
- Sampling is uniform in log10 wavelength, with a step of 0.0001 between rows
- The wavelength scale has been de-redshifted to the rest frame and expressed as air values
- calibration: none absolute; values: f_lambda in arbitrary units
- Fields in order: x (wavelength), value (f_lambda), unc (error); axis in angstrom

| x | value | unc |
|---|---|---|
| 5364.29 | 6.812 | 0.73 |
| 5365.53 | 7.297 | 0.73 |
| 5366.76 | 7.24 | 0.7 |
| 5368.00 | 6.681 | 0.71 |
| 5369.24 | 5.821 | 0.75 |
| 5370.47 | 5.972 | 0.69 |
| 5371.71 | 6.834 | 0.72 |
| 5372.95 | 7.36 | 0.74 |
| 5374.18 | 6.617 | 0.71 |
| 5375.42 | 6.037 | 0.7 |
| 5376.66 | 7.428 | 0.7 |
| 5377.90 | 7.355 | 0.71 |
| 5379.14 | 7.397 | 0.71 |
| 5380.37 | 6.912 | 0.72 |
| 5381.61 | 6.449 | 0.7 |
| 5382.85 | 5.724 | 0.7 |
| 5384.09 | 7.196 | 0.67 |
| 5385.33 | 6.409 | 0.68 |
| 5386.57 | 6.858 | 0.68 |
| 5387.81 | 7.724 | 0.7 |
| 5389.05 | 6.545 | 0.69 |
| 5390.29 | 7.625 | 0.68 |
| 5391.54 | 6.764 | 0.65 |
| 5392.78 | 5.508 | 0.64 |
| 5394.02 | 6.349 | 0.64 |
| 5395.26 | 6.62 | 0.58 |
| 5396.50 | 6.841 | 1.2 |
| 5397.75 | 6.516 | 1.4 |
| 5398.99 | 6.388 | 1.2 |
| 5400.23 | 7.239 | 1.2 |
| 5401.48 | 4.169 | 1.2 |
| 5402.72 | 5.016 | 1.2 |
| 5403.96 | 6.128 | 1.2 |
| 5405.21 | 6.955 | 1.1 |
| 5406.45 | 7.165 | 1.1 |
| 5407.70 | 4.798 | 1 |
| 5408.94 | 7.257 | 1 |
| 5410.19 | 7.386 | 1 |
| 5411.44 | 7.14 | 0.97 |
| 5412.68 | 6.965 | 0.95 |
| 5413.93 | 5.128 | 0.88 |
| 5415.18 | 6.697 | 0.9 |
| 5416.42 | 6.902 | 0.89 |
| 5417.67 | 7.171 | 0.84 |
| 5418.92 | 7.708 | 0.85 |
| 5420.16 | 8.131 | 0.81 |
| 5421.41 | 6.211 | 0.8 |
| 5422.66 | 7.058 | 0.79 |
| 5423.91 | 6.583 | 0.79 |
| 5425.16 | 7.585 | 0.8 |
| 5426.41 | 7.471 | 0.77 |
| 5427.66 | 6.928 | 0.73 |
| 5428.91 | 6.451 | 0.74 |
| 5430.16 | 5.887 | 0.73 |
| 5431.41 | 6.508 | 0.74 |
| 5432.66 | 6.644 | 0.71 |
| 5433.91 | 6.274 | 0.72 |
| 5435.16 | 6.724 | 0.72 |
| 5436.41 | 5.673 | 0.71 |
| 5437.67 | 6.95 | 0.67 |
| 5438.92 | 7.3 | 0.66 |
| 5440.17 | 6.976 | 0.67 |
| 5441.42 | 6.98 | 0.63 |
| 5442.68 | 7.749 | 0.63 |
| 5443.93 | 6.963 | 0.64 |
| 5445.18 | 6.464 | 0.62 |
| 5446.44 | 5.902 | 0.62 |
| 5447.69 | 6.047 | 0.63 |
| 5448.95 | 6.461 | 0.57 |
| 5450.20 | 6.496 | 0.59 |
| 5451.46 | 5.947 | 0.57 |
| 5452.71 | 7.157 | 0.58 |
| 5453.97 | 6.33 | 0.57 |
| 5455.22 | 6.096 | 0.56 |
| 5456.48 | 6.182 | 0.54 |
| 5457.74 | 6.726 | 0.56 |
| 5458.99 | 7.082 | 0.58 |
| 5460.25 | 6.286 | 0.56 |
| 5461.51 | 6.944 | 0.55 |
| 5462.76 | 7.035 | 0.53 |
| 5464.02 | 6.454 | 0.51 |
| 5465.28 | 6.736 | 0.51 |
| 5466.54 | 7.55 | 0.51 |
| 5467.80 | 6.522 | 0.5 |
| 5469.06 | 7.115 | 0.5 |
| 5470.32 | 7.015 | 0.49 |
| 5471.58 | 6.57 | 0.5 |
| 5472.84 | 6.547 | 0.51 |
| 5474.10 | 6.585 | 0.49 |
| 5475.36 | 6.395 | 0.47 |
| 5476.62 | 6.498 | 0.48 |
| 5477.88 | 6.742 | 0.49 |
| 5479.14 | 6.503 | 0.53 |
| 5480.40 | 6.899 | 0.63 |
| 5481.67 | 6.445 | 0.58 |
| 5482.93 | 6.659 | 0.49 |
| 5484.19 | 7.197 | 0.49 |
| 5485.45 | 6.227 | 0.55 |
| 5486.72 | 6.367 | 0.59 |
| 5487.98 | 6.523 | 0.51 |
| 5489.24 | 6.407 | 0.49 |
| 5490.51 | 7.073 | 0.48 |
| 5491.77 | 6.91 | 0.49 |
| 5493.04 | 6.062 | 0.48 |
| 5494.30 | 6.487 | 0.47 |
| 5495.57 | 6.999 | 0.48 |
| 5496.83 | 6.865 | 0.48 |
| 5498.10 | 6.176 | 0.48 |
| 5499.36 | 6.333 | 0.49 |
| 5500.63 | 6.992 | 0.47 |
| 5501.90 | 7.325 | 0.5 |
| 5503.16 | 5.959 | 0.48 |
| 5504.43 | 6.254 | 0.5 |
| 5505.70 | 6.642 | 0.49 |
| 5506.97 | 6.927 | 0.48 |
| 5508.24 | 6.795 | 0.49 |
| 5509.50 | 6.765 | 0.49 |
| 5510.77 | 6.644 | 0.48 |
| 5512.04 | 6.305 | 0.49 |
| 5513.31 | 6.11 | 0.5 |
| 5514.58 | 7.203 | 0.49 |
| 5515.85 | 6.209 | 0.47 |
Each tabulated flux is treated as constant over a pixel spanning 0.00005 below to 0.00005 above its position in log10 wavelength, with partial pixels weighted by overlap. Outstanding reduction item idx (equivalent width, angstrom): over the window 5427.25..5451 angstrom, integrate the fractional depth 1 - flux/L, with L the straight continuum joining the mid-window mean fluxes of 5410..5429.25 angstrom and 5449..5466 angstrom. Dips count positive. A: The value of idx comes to 0.61 angstrom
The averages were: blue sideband 6.97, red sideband 6.58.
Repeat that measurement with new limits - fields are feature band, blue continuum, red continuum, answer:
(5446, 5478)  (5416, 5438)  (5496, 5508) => 0.63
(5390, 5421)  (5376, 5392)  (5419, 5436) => 1.42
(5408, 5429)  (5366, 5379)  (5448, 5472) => -0.81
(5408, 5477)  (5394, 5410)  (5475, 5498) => -3.02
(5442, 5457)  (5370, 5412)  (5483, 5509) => 0.30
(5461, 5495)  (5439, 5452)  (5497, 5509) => -0.32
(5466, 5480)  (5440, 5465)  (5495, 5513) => -0.23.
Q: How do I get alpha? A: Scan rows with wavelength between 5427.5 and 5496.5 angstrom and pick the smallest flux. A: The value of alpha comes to 5.673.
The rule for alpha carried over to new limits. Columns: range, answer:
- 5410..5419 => 5.128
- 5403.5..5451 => 4.798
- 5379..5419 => 4.169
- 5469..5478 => 6.395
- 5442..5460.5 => 5.902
